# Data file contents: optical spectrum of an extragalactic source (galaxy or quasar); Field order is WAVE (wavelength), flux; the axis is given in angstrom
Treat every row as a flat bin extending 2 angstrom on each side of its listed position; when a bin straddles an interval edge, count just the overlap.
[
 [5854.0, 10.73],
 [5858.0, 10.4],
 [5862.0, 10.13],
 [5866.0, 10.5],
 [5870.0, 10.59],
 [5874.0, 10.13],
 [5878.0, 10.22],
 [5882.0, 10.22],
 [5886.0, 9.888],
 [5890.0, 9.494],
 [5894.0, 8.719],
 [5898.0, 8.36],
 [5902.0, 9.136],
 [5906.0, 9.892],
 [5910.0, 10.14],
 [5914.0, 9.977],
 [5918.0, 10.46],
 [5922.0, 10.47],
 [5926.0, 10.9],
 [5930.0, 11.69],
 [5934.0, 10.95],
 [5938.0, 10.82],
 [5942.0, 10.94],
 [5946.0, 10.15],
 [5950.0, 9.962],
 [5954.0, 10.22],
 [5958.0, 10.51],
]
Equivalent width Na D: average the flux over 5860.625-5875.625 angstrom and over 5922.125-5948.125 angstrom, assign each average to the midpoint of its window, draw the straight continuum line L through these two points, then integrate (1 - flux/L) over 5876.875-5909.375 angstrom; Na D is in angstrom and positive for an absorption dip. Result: 3.2 angstrom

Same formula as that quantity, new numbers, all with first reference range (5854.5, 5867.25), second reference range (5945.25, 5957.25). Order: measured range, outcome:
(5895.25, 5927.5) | 1.18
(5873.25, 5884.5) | 0.16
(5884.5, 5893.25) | 0.65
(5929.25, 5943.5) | -1.21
